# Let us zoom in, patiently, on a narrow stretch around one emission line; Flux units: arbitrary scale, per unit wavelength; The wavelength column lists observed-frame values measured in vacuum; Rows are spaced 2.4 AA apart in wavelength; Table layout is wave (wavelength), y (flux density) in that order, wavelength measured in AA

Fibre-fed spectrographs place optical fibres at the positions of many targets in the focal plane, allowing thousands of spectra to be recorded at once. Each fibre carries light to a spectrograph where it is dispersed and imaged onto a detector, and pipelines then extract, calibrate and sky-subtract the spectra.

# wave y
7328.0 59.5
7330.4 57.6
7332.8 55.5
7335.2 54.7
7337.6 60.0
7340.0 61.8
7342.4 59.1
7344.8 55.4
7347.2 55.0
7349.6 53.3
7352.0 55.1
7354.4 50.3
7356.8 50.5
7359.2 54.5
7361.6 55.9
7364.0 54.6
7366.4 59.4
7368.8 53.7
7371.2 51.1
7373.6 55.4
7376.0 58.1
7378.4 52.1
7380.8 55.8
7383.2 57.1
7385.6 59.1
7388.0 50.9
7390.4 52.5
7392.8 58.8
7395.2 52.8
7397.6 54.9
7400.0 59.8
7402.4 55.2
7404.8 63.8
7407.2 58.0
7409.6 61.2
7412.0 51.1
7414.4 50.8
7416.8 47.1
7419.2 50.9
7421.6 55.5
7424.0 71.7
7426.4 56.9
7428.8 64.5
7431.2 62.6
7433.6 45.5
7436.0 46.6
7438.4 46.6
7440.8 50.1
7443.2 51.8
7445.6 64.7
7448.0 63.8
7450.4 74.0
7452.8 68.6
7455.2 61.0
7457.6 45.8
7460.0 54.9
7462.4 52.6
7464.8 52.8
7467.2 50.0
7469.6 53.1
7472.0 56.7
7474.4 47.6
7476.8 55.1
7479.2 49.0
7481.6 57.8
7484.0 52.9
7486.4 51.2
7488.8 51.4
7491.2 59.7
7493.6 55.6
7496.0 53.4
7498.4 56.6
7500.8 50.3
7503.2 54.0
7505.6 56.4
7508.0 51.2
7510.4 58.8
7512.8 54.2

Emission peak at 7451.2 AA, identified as [N II]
